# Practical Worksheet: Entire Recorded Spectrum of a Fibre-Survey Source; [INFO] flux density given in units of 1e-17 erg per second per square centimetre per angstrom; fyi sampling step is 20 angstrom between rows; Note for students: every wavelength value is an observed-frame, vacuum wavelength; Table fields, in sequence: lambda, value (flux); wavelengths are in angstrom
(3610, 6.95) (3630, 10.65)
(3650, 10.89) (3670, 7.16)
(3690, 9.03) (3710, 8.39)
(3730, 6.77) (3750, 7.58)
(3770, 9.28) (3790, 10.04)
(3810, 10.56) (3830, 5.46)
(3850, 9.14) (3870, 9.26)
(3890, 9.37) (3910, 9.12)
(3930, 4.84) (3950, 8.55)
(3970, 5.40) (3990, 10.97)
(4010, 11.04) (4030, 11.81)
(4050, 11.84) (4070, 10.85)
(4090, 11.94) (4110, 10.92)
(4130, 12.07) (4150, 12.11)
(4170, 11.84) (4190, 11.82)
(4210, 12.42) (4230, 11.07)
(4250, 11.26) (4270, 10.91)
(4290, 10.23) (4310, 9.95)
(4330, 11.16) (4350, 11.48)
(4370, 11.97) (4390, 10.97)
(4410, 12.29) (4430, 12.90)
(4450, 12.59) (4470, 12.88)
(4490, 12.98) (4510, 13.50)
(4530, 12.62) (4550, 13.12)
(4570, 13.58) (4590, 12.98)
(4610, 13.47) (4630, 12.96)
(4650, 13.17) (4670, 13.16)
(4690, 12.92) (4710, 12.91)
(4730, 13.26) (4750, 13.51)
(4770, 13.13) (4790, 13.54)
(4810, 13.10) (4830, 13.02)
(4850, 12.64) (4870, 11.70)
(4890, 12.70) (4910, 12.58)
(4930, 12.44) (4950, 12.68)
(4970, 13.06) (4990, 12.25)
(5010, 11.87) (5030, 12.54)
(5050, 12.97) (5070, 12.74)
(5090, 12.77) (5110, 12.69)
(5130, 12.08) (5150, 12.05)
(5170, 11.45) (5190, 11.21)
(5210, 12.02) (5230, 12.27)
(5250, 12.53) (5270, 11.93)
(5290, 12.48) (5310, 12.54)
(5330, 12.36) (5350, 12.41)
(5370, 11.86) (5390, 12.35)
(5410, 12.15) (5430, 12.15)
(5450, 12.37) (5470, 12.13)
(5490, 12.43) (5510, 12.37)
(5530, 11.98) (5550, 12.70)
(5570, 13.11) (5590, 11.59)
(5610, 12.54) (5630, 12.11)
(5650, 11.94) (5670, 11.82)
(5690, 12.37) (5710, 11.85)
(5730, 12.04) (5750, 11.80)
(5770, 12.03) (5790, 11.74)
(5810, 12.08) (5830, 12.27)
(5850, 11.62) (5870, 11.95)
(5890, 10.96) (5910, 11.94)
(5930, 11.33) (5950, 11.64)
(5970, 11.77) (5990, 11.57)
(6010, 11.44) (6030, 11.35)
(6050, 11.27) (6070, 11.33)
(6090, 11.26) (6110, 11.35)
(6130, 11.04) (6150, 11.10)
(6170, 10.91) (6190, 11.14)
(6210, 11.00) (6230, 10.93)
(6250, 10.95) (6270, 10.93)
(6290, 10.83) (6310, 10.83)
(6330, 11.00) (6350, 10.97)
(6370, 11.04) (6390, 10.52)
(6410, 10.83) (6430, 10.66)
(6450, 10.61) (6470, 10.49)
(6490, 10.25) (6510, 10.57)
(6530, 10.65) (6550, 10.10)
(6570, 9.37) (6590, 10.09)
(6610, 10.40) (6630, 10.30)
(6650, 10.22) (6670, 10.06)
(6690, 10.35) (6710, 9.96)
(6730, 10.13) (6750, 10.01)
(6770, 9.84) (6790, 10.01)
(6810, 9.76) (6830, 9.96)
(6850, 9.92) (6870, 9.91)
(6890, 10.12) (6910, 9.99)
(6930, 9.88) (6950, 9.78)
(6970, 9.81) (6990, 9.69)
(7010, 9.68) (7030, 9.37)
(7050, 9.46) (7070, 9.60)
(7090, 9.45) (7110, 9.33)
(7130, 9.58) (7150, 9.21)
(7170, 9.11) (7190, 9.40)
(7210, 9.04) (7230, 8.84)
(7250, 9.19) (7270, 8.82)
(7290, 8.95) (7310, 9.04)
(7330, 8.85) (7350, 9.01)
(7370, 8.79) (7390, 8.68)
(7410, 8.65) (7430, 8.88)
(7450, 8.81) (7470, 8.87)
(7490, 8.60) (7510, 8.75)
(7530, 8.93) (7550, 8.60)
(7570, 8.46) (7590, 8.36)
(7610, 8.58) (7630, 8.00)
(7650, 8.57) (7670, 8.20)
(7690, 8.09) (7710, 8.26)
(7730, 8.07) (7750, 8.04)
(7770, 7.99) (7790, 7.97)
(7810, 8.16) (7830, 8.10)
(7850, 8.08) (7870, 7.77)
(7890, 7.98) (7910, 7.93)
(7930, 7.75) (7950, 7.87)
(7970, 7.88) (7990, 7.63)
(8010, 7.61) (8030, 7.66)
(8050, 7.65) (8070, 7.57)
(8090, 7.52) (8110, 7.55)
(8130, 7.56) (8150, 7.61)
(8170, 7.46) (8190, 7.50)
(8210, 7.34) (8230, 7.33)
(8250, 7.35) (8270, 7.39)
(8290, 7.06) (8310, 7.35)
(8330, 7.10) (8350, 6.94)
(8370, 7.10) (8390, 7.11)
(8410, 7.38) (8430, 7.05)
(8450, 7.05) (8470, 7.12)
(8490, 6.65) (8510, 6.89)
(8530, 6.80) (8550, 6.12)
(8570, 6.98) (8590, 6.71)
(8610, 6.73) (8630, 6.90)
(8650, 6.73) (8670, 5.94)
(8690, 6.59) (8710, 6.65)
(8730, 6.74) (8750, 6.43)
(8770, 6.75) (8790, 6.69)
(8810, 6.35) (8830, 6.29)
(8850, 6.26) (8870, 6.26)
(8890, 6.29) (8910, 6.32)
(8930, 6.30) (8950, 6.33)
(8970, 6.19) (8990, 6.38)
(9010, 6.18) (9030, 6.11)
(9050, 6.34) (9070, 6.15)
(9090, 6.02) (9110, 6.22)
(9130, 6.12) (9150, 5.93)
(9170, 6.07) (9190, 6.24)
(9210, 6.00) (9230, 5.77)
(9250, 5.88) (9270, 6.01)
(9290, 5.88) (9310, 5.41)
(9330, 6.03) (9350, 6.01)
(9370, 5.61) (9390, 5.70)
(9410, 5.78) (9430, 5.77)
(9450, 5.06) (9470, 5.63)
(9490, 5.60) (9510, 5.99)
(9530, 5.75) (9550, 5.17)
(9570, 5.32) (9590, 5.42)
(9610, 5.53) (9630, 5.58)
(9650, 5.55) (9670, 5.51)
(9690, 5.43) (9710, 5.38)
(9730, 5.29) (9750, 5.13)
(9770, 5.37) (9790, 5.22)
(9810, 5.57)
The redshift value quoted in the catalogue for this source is 0.00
